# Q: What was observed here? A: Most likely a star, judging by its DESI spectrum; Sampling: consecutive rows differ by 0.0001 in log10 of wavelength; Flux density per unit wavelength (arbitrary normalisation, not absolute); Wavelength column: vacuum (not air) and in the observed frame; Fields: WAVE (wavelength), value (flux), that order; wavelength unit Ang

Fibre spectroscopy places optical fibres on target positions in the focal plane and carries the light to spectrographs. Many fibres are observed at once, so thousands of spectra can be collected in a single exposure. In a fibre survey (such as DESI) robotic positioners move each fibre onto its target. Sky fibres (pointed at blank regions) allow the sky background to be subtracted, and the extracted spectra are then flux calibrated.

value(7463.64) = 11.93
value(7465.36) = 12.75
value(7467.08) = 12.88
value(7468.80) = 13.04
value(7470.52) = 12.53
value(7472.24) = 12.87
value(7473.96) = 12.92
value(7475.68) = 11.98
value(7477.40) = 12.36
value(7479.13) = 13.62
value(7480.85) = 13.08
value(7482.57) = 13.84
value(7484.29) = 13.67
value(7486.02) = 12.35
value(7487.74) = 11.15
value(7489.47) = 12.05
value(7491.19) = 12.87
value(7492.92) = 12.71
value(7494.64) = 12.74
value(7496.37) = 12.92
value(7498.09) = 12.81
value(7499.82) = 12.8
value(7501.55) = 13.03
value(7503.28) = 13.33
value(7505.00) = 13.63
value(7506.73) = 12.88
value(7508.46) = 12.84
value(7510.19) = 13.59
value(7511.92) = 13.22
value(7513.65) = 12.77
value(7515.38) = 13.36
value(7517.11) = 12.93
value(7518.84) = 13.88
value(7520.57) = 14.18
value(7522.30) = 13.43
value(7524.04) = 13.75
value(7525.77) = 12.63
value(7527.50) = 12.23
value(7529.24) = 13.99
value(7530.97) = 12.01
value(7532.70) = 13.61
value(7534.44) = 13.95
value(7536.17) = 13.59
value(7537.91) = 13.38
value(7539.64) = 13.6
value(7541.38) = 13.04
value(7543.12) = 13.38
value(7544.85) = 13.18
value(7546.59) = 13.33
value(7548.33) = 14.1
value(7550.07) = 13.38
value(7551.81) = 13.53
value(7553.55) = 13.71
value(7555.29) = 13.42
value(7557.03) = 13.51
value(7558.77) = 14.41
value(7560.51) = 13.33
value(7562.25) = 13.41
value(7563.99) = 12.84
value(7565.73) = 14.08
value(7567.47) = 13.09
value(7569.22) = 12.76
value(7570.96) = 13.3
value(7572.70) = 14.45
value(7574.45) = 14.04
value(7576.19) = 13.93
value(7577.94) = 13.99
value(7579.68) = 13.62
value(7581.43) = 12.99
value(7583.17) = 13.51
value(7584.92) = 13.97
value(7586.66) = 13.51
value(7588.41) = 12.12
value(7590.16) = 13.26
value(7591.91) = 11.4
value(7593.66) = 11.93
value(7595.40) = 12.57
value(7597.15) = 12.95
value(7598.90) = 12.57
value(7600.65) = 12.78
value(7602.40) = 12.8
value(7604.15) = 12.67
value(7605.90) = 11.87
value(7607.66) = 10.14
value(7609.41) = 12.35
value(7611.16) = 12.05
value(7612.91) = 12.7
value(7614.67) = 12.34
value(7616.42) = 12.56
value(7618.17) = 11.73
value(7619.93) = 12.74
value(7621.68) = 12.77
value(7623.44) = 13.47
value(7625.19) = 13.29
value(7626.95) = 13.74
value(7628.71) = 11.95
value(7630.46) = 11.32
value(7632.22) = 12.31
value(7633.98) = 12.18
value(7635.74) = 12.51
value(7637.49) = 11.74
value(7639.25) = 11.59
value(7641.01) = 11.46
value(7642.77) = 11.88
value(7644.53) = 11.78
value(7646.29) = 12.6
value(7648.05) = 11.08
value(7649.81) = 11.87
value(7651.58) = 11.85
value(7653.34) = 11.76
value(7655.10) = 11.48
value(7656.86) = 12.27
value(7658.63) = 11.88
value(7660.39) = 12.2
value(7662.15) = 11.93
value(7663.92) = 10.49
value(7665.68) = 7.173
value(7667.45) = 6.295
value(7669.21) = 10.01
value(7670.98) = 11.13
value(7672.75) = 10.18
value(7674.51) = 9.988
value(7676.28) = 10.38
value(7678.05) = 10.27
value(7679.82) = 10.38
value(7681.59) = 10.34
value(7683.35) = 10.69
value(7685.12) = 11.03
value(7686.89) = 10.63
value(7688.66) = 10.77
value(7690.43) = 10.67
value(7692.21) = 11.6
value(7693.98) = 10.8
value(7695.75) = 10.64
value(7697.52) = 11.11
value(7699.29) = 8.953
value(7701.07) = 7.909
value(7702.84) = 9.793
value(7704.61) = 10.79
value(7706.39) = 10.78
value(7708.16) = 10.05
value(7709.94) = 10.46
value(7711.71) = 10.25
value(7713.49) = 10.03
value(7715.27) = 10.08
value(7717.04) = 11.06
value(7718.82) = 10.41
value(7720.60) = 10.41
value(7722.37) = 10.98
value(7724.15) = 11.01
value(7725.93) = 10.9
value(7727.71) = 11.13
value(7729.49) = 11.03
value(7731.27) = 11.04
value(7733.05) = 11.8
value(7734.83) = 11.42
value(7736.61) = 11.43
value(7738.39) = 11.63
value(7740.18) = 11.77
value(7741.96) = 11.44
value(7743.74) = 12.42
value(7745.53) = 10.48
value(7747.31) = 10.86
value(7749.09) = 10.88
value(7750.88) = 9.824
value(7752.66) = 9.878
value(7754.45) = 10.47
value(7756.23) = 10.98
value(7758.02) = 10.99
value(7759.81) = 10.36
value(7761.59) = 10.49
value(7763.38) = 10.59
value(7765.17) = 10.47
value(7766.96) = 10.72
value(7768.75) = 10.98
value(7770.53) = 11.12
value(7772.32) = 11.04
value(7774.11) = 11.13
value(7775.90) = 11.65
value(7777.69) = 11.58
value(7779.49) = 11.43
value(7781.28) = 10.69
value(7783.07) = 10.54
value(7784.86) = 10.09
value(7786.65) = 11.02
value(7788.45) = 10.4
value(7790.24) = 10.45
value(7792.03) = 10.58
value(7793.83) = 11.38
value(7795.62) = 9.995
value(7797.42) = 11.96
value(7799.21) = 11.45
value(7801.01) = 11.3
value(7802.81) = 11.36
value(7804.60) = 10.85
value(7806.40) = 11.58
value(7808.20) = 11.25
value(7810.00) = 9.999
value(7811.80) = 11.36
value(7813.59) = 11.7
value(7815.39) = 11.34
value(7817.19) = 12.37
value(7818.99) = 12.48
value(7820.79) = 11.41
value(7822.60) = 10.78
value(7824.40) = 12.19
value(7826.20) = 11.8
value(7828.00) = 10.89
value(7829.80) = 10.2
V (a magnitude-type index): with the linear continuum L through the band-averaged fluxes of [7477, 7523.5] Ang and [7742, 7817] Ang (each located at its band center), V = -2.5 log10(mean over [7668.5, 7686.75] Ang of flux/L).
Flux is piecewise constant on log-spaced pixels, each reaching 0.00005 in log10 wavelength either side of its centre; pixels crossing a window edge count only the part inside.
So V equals 0.12 mag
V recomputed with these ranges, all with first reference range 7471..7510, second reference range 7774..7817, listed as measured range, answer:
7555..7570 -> -0.08 mag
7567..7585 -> -0.10 mag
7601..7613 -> 0.01 mag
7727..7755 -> 0.03 mag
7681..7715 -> 0.12 mag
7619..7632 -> -0.06 mag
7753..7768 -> 0.07 mag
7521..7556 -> -0.07 mag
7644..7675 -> 0.09 mag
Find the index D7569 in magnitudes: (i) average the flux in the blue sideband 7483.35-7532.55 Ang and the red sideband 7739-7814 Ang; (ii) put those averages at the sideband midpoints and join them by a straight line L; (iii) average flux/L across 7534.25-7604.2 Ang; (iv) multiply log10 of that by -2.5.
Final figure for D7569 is -0.06 mag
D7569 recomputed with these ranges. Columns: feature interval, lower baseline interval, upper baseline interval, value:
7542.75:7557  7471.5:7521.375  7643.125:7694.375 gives -0.101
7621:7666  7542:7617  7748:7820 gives 0.044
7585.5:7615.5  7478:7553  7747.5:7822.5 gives 0.010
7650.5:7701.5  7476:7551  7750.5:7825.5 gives 0.131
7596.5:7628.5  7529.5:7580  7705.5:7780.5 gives 0.017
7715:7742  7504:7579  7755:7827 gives 0.054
